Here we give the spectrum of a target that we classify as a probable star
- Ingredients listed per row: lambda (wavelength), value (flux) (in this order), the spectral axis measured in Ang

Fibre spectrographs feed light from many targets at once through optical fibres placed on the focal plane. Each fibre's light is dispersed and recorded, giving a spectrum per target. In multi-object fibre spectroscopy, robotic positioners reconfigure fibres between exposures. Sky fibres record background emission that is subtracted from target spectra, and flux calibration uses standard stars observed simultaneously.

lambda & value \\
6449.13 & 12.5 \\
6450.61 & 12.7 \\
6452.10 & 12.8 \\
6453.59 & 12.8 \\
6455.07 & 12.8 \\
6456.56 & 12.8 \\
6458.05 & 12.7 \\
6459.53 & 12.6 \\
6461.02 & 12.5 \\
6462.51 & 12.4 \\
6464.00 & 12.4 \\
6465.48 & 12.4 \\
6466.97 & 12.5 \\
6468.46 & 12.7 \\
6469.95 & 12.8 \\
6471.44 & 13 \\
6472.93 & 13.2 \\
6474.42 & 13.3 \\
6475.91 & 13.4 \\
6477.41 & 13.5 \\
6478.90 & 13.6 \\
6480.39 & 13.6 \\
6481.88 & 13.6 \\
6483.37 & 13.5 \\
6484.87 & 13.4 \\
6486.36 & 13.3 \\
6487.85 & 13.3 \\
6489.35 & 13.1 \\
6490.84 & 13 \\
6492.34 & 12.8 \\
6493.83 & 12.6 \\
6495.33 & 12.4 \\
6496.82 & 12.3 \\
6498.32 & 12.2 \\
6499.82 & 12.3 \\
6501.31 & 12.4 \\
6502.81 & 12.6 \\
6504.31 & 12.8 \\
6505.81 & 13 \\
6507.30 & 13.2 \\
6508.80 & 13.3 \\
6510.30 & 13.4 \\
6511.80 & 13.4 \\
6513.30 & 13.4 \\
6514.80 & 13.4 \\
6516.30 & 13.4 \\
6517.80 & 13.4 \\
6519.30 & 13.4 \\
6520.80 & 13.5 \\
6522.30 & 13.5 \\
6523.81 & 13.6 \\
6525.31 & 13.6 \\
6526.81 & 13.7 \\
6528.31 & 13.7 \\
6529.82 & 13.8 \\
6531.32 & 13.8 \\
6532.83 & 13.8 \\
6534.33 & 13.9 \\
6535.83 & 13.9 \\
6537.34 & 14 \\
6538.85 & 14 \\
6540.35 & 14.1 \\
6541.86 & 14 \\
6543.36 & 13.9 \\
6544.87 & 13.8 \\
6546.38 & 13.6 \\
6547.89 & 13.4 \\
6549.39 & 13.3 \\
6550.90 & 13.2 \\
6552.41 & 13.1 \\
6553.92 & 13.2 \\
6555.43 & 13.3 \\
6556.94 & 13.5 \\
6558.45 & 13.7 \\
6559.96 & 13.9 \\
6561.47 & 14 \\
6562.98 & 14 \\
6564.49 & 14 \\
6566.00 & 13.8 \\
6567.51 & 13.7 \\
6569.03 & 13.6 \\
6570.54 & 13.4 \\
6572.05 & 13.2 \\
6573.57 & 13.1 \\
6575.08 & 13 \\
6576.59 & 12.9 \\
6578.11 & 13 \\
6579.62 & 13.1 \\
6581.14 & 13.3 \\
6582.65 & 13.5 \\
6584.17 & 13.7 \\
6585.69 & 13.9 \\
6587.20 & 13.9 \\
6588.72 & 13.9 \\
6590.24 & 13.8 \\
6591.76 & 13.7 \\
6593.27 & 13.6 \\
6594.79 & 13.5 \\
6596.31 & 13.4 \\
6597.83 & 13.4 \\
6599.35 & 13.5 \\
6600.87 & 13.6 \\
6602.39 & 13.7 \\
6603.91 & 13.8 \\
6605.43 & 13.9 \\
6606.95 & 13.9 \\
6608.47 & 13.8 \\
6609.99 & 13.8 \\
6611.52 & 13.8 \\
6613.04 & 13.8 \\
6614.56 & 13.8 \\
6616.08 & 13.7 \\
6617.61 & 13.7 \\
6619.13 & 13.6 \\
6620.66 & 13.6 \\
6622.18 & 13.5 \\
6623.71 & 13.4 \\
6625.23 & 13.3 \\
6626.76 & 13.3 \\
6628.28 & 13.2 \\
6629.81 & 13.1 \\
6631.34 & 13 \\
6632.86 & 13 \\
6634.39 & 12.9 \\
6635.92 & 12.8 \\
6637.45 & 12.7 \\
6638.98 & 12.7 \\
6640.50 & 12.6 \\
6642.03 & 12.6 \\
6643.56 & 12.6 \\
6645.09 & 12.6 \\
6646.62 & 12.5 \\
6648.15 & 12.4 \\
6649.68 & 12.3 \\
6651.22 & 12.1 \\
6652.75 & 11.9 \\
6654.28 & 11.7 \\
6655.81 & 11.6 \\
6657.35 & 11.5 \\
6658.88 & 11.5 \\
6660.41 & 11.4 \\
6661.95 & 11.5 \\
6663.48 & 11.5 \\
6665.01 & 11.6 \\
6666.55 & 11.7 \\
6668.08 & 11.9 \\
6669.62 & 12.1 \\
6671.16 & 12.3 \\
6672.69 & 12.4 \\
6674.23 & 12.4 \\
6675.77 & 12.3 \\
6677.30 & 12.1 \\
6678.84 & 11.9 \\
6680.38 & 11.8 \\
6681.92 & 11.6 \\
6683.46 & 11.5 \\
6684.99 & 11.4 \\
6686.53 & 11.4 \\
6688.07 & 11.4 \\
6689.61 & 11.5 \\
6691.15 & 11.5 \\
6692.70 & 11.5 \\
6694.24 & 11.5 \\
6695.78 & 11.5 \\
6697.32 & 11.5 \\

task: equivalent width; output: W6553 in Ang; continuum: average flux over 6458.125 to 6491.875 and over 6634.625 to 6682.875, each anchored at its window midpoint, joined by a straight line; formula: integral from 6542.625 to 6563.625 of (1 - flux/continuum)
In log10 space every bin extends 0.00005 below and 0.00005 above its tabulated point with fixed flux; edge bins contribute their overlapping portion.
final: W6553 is -1.5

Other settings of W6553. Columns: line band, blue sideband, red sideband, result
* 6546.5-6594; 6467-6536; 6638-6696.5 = -3.1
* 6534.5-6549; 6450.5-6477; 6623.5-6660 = -1.3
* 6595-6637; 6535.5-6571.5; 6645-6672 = -2.9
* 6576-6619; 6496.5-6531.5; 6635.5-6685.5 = -3.7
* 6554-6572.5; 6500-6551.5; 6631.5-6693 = -0.8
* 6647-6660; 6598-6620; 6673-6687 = 0.7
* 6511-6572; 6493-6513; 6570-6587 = -2.8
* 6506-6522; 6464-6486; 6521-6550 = 0.2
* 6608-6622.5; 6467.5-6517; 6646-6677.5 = -1.7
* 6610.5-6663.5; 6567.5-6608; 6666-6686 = -0.4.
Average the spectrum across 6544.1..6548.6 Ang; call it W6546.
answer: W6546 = 13.6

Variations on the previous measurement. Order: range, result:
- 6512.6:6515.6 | 13.4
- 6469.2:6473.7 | 13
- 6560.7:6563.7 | 14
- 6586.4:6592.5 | 13.8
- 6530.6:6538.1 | 13.9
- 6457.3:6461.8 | 12.6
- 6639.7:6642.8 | 12.6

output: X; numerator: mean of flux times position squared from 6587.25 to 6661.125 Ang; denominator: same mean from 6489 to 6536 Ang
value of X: 1.0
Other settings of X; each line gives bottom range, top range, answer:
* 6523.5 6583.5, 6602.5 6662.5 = 0.97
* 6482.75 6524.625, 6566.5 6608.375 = 1.06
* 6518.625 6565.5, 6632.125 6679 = 0.92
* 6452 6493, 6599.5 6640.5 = 1.08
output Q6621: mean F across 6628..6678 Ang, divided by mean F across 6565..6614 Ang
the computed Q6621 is 0.90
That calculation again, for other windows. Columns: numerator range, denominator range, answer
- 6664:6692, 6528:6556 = 0.86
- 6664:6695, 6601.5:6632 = 0.87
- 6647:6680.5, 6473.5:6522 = 0.91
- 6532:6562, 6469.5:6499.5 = 1.05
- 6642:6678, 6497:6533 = 0.91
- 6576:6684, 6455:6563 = 0.97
